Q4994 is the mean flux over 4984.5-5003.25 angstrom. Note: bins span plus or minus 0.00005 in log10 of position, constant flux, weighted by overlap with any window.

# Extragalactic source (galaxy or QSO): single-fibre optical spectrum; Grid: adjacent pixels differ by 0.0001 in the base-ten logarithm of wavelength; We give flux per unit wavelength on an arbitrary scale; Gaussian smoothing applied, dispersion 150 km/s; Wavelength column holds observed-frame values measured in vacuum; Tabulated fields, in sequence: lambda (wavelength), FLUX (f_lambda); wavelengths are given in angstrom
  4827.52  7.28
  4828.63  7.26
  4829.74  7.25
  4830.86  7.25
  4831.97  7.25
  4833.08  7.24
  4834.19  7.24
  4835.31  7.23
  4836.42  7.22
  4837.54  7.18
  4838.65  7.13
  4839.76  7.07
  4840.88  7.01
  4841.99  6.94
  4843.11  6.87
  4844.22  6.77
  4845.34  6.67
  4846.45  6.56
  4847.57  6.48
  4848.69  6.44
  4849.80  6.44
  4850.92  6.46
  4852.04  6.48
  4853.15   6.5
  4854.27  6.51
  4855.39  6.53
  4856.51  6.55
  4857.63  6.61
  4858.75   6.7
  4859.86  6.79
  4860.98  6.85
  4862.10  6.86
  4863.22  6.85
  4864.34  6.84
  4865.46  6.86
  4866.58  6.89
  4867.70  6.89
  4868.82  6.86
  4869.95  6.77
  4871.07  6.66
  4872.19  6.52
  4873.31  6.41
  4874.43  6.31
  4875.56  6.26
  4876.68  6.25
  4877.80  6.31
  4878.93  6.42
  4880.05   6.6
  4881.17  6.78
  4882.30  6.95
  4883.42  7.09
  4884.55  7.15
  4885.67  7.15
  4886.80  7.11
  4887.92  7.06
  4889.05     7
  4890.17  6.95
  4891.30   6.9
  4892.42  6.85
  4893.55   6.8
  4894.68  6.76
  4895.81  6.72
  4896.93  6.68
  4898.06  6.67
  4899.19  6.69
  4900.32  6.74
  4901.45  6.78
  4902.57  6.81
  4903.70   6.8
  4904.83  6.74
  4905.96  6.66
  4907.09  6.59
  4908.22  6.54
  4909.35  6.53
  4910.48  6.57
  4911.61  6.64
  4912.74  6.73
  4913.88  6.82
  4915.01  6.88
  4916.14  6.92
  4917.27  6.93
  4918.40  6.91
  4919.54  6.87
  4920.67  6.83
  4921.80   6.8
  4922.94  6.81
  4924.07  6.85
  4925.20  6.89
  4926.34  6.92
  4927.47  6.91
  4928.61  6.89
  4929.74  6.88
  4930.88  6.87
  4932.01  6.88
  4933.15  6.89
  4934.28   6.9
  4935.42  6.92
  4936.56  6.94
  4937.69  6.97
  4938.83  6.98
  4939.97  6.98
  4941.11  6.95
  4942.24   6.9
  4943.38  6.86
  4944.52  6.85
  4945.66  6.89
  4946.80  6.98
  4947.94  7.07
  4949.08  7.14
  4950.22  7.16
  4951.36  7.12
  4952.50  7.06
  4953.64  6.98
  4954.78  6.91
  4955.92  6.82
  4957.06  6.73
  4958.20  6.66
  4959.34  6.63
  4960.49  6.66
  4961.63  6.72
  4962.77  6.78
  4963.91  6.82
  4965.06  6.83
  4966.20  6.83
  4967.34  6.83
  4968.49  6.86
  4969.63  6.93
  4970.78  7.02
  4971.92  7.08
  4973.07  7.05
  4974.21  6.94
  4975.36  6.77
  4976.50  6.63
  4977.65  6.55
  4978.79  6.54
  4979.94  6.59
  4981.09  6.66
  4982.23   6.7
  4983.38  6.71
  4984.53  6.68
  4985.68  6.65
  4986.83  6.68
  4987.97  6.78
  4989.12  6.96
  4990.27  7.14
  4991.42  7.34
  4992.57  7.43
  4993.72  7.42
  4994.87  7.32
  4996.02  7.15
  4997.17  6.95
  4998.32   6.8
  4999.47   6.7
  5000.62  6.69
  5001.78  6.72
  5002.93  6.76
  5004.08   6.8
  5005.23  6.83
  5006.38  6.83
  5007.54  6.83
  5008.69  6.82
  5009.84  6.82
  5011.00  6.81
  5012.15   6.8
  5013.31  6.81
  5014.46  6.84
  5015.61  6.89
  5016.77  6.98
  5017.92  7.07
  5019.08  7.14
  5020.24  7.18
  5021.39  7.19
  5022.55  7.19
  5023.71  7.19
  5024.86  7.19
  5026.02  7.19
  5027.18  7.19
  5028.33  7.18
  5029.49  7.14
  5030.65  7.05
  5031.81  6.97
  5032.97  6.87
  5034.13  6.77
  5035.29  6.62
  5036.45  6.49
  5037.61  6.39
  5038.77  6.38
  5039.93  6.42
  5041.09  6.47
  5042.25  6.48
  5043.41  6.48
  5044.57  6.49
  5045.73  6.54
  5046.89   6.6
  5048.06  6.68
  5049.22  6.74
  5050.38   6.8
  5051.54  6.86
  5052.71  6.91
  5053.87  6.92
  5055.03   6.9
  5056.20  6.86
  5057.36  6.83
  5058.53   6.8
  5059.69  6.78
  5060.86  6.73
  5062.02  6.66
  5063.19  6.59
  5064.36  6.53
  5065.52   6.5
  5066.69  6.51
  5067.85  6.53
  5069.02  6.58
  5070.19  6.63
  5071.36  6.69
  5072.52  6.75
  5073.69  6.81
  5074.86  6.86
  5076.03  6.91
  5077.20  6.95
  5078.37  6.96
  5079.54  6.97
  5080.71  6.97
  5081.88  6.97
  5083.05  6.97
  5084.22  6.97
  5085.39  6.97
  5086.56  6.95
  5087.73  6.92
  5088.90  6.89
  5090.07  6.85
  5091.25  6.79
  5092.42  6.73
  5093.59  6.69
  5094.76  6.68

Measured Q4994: 6.96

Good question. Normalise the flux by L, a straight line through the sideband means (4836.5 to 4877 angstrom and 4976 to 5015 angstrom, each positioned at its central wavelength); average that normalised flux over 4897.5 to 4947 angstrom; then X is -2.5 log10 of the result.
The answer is -0.009 mag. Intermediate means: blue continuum 6.7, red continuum 6.85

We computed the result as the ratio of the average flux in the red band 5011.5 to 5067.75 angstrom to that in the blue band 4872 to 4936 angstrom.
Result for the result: 1.00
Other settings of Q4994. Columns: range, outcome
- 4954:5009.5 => 6.85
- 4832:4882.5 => 6.73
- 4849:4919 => 6.72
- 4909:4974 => 6.88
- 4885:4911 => 6.79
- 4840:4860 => 6.63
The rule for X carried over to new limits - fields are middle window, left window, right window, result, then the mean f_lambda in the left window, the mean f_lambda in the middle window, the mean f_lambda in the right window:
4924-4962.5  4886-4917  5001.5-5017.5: -0.02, 6.78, 6.9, 6.83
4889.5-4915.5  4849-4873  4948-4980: 0.00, 6.68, 6.73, 6.85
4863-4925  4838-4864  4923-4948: 0.01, 6.7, 6.76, 6.91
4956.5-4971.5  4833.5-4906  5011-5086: 0.00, 6.77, 6.8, 6.82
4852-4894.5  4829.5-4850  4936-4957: 0.04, 6.96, 6.74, 6.97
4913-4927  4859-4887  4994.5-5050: -0.02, 6.73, 6.87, 6.84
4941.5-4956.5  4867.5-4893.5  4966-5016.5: -0.03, 6.75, 6.98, 6.86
